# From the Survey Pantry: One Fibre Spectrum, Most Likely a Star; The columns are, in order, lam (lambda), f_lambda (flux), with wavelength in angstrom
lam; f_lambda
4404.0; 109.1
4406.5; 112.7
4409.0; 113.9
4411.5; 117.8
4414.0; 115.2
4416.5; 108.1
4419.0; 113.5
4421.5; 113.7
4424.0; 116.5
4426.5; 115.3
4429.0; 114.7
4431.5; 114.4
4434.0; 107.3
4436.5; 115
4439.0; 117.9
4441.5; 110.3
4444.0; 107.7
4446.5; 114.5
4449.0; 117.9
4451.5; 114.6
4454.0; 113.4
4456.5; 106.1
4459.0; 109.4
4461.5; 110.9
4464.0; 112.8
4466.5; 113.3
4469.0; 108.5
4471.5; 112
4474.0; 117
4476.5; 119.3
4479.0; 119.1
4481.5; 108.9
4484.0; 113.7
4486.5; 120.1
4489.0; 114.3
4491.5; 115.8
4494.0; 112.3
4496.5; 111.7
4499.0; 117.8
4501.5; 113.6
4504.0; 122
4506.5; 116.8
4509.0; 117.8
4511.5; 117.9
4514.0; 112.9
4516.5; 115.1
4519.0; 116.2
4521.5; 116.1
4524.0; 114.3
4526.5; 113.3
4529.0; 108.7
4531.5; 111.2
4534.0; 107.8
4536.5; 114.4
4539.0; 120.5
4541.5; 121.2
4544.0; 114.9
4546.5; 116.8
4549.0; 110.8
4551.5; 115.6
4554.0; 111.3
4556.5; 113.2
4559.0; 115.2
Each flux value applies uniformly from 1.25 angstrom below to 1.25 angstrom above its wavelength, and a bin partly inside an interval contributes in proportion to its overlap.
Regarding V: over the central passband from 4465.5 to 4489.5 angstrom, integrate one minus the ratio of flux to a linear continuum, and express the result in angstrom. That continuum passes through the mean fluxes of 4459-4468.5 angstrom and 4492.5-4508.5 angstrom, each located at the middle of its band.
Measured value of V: -0.3 angstrom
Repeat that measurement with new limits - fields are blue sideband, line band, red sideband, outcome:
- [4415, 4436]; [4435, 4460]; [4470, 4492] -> 0.3 angstrom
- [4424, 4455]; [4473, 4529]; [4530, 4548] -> -0.5 angstrom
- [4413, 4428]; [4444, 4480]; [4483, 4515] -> 0.5 angstrom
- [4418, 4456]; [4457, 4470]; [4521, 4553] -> 0.3 angstrom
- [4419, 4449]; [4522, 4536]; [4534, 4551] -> 0.5 angstrom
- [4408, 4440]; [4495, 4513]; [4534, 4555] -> -0.3 angstrom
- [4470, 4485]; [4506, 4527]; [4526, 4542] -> -0.3 angstrom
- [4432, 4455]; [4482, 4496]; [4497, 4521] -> 0.1 angstrom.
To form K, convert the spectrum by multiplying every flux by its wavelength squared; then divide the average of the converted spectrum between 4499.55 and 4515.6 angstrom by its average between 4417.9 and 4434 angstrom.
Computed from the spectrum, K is 1.1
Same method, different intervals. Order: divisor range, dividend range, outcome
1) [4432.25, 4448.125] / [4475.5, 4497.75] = 1.05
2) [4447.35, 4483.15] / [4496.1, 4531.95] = 1.04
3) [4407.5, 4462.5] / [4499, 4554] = 1.06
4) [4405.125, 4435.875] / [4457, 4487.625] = 1.02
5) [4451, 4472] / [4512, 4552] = 1.06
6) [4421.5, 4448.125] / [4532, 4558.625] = 1.06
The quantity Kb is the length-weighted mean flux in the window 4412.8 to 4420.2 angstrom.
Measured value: 112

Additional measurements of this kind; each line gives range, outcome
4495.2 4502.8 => 114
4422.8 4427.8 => 116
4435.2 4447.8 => 113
